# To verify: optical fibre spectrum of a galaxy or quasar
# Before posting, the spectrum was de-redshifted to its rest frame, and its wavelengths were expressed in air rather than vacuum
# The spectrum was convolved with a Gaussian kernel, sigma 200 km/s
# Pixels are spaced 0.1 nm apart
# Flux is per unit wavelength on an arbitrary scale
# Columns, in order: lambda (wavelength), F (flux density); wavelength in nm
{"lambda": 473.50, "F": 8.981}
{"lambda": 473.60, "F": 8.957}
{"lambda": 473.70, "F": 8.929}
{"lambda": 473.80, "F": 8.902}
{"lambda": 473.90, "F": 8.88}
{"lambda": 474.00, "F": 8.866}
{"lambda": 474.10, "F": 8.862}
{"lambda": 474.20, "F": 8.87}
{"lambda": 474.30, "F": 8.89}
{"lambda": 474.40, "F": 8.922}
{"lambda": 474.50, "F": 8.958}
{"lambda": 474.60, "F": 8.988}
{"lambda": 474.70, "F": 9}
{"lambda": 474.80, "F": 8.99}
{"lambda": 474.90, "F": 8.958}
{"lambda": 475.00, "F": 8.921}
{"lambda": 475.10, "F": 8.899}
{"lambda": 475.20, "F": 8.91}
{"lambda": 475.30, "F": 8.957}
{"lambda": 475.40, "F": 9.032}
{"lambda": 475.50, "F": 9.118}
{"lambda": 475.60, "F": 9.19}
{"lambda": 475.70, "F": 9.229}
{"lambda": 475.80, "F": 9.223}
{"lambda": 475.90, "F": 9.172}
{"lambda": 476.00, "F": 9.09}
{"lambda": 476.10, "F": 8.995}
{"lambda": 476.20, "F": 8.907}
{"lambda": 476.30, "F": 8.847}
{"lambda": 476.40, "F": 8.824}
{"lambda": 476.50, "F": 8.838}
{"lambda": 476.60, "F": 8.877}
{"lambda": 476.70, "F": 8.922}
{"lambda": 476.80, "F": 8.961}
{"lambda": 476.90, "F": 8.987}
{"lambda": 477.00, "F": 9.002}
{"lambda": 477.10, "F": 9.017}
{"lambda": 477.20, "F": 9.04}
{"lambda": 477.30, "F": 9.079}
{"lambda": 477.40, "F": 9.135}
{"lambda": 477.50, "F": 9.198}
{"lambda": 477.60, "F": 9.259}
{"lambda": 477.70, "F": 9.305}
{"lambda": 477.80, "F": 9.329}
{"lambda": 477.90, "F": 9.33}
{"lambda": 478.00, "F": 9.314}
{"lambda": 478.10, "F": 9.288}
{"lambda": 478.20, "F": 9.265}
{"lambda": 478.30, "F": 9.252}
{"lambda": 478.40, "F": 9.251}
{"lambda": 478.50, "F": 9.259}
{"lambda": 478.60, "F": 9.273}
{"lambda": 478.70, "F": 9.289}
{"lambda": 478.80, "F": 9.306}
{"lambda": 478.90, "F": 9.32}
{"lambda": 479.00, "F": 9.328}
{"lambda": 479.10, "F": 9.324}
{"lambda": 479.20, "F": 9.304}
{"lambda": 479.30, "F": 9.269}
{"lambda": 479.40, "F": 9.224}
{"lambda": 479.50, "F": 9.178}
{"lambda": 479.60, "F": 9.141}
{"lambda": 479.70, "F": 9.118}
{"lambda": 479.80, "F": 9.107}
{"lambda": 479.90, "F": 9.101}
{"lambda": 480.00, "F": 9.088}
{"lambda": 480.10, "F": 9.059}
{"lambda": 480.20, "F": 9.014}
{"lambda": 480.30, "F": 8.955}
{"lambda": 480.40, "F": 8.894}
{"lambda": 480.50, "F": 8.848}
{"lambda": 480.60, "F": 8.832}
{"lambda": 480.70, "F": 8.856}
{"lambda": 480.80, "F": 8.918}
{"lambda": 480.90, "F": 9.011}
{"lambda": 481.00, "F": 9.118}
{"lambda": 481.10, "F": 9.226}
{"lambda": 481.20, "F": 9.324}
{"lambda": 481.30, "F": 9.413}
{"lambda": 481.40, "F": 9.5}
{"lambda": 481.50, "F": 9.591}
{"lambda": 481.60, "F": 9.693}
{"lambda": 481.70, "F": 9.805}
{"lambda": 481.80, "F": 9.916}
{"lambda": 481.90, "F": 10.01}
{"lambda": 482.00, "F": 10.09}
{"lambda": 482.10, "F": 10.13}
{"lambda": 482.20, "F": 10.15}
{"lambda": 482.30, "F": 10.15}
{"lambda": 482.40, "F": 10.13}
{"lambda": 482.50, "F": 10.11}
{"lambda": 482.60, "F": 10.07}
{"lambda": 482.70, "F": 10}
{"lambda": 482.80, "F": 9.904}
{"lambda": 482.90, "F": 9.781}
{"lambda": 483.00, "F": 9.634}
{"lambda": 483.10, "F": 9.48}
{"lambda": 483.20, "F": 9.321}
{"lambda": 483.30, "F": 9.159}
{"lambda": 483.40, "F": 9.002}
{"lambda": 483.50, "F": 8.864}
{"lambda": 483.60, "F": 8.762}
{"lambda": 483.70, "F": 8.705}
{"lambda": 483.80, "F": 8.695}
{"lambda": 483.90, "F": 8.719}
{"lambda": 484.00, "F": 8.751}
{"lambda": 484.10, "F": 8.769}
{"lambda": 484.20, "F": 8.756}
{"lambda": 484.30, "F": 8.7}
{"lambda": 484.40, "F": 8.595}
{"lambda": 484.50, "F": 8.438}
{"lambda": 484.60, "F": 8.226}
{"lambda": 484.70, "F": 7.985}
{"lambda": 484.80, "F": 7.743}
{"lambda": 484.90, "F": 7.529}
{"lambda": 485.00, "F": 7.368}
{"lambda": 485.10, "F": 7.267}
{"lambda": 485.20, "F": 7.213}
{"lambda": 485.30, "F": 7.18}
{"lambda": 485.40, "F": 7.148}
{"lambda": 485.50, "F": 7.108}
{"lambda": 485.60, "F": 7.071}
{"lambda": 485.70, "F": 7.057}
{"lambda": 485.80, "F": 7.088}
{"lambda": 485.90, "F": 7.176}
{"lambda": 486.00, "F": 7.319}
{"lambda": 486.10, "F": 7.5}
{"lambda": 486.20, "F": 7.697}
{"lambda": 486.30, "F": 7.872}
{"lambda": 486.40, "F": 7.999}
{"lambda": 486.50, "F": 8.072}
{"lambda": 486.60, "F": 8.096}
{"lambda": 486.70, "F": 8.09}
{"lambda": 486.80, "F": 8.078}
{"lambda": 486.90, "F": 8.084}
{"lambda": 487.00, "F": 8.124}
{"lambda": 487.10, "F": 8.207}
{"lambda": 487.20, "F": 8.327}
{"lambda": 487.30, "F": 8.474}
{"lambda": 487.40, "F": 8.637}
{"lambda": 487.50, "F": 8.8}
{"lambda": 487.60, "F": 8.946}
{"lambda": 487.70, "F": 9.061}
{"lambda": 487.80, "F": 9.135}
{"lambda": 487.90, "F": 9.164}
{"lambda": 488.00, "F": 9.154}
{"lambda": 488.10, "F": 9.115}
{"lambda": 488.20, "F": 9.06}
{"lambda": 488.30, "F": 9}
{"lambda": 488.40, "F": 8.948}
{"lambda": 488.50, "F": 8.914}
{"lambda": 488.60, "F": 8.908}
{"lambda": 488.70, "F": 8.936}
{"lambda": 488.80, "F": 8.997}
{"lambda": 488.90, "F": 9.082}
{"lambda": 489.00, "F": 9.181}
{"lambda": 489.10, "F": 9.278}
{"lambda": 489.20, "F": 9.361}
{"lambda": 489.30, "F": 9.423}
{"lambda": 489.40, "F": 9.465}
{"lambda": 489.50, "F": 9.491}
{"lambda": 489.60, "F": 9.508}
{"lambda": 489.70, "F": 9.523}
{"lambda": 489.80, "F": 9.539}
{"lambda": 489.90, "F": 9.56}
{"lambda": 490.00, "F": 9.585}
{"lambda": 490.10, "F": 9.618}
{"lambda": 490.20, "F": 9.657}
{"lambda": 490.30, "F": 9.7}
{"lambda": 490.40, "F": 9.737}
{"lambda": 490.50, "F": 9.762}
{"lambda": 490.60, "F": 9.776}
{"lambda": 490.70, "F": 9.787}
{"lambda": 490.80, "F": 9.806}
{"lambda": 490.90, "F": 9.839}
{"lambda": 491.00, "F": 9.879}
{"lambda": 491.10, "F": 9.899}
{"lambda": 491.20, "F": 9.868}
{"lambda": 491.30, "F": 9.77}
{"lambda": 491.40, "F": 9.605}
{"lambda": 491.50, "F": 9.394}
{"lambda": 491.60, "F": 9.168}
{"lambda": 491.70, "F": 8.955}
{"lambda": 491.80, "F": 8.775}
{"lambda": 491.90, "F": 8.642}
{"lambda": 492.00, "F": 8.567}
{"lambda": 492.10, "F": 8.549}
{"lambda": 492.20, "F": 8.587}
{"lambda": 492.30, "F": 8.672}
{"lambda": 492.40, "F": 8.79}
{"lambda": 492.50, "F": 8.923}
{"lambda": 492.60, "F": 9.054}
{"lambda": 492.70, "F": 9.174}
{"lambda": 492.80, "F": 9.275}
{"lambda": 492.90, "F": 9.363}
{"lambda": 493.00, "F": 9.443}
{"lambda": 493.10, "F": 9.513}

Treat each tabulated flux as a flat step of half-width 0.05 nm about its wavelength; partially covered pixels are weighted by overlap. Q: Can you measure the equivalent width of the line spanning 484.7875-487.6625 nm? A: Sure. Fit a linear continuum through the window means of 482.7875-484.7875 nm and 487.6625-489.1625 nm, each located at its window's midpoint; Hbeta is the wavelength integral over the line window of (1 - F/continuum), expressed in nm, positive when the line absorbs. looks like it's 0.38 nm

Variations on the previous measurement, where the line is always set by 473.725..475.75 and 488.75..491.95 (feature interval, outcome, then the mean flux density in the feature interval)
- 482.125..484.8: 0.025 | 9.17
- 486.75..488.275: 0.113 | 8.7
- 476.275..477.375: 0.010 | 8.95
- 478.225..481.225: -0.002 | 9.14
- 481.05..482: -0.045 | 9.63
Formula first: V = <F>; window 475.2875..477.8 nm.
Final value 9.06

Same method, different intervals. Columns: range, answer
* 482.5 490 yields 8.6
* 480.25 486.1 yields 8.8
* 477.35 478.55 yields 9.27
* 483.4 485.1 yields 8.4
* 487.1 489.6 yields 9.03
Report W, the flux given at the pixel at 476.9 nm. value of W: 8.987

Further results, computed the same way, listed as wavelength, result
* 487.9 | 9.164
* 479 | 9.328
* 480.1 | 9.059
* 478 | 9.314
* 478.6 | 9.273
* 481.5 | 9.591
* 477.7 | 9.305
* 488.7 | 8.936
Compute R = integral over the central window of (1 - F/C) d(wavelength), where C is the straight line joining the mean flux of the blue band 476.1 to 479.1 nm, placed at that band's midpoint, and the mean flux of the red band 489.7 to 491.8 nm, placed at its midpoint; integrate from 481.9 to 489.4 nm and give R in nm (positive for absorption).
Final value 0.62 nm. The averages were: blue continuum 9.14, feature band 8.65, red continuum 9.62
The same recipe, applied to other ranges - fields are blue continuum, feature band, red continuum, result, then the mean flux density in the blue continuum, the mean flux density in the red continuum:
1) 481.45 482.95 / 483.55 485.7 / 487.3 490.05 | 0.37 nm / 9.97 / 9.16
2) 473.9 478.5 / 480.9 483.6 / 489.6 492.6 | -0.14 nm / 9.05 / 9.37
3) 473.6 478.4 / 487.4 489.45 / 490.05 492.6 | 0.04 nm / 9.04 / 9.34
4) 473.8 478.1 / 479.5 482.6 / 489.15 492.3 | -0.08 nm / 9.03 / 9.43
